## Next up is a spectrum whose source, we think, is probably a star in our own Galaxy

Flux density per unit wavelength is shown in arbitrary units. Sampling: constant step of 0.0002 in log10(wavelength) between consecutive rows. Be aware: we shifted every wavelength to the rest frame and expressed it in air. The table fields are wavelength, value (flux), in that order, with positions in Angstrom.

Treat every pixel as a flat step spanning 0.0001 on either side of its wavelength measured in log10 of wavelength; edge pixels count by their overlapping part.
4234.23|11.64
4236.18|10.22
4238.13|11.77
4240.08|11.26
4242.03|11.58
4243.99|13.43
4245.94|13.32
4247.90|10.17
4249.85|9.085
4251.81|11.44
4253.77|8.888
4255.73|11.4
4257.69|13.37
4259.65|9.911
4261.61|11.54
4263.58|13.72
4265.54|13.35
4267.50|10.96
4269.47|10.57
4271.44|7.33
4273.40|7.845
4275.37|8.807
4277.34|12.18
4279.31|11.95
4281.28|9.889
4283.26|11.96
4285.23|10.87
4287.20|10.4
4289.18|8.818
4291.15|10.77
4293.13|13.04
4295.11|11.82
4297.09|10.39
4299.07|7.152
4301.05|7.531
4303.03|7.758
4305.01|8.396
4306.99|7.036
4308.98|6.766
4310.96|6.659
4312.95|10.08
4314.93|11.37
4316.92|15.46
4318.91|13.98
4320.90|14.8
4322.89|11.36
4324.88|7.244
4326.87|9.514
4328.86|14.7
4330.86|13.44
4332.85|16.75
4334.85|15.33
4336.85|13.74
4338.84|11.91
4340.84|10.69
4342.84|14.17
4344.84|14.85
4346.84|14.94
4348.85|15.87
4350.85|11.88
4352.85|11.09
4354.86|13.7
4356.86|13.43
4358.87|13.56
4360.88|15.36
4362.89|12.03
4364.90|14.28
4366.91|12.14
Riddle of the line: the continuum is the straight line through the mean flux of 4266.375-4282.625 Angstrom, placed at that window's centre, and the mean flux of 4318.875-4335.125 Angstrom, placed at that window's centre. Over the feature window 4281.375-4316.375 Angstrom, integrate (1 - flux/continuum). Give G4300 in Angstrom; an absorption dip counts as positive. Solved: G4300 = 5.3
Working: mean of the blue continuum 10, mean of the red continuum 12.9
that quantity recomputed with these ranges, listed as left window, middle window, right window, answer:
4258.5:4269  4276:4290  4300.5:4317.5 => -0.3 Angstrom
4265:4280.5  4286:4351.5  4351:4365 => 2.4 Angstrom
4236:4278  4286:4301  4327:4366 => 2.4 Angstrom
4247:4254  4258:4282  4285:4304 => -2.0 Angstrom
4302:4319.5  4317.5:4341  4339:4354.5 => -2.9 Angstrom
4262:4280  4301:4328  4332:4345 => 5.9 Angstrom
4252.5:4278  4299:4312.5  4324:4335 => 5.1 Angstrom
